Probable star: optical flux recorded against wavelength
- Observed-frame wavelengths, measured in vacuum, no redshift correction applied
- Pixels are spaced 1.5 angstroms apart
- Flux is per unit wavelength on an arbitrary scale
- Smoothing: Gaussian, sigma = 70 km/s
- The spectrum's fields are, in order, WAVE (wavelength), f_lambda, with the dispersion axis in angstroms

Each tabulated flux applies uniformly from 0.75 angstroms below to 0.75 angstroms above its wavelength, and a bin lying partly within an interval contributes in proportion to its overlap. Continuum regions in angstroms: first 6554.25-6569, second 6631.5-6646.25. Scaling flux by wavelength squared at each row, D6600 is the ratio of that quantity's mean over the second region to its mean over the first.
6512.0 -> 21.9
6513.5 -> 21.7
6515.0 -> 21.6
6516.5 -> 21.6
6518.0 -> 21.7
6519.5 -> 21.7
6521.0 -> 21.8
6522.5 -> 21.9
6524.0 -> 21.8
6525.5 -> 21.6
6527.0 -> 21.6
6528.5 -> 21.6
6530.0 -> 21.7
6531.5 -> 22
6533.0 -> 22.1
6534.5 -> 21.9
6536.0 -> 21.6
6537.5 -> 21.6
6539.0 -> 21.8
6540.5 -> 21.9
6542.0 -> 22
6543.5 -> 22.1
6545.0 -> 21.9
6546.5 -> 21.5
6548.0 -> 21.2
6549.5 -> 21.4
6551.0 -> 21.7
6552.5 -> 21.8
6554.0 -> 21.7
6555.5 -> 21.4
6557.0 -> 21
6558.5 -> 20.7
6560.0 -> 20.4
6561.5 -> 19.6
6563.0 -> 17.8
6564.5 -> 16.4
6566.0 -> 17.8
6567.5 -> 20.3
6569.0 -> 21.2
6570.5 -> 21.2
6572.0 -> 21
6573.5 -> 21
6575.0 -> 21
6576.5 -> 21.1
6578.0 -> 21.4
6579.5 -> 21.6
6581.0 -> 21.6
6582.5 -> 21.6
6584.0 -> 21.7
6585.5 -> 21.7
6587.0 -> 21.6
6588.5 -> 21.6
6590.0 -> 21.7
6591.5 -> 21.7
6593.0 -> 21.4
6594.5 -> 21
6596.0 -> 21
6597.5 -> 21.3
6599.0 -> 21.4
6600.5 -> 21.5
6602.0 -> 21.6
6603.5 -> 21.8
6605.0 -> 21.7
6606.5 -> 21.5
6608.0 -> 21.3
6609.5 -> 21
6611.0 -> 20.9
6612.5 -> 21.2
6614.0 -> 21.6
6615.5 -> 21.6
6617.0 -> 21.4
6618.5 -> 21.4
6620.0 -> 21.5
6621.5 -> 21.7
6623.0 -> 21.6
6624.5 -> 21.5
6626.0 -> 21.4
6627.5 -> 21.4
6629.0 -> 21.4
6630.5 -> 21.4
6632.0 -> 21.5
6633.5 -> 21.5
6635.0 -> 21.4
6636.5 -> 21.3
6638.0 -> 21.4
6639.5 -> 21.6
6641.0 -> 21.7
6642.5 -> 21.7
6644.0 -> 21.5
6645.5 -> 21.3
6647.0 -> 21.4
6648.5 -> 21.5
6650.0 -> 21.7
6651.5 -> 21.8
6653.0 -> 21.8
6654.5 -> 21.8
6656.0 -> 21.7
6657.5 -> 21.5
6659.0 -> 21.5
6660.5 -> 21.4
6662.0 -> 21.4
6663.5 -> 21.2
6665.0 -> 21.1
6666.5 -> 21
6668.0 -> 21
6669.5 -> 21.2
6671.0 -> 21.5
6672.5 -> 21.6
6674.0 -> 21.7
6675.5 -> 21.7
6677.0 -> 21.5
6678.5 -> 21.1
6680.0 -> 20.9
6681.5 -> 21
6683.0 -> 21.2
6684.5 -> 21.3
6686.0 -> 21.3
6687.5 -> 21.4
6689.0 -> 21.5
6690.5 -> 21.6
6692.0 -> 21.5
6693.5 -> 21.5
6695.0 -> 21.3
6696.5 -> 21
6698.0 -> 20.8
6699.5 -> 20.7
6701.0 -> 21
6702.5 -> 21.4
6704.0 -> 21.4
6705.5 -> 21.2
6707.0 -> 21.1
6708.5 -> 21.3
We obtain 1.1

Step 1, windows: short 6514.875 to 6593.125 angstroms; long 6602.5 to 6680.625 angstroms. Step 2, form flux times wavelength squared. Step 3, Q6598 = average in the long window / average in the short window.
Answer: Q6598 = 1.0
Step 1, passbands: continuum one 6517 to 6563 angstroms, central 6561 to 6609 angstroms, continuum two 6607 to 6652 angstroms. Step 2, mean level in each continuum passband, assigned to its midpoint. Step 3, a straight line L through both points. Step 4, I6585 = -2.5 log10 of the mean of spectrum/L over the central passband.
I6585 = 0.027 mag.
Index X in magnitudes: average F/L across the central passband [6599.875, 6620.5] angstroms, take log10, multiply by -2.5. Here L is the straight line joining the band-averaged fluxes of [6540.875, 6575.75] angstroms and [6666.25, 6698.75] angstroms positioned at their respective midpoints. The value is -0.02 mag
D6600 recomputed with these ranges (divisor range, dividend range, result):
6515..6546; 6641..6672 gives 1.02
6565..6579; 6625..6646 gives 1.06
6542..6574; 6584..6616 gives 1.05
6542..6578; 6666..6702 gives 1.07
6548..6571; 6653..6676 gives 1.09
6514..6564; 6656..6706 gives 1.04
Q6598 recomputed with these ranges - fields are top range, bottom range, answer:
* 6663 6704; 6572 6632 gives 1.02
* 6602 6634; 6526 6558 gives 1.01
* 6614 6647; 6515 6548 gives 1.02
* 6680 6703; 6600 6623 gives 1.01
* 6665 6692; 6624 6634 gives 1.01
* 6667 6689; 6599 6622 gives 1.01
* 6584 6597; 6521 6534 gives 1.00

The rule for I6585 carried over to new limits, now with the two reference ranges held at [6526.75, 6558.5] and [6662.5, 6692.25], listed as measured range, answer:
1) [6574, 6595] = 0.004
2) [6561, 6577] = 0.092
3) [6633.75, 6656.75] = -0.009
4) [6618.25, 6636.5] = -0.001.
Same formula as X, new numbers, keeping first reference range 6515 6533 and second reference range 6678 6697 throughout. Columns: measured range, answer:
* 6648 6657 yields -0.017 mag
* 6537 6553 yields -0.002 mag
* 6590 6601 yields 0.010 mag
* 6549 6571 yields 0.071 mag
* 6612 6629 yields -0.001 mag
